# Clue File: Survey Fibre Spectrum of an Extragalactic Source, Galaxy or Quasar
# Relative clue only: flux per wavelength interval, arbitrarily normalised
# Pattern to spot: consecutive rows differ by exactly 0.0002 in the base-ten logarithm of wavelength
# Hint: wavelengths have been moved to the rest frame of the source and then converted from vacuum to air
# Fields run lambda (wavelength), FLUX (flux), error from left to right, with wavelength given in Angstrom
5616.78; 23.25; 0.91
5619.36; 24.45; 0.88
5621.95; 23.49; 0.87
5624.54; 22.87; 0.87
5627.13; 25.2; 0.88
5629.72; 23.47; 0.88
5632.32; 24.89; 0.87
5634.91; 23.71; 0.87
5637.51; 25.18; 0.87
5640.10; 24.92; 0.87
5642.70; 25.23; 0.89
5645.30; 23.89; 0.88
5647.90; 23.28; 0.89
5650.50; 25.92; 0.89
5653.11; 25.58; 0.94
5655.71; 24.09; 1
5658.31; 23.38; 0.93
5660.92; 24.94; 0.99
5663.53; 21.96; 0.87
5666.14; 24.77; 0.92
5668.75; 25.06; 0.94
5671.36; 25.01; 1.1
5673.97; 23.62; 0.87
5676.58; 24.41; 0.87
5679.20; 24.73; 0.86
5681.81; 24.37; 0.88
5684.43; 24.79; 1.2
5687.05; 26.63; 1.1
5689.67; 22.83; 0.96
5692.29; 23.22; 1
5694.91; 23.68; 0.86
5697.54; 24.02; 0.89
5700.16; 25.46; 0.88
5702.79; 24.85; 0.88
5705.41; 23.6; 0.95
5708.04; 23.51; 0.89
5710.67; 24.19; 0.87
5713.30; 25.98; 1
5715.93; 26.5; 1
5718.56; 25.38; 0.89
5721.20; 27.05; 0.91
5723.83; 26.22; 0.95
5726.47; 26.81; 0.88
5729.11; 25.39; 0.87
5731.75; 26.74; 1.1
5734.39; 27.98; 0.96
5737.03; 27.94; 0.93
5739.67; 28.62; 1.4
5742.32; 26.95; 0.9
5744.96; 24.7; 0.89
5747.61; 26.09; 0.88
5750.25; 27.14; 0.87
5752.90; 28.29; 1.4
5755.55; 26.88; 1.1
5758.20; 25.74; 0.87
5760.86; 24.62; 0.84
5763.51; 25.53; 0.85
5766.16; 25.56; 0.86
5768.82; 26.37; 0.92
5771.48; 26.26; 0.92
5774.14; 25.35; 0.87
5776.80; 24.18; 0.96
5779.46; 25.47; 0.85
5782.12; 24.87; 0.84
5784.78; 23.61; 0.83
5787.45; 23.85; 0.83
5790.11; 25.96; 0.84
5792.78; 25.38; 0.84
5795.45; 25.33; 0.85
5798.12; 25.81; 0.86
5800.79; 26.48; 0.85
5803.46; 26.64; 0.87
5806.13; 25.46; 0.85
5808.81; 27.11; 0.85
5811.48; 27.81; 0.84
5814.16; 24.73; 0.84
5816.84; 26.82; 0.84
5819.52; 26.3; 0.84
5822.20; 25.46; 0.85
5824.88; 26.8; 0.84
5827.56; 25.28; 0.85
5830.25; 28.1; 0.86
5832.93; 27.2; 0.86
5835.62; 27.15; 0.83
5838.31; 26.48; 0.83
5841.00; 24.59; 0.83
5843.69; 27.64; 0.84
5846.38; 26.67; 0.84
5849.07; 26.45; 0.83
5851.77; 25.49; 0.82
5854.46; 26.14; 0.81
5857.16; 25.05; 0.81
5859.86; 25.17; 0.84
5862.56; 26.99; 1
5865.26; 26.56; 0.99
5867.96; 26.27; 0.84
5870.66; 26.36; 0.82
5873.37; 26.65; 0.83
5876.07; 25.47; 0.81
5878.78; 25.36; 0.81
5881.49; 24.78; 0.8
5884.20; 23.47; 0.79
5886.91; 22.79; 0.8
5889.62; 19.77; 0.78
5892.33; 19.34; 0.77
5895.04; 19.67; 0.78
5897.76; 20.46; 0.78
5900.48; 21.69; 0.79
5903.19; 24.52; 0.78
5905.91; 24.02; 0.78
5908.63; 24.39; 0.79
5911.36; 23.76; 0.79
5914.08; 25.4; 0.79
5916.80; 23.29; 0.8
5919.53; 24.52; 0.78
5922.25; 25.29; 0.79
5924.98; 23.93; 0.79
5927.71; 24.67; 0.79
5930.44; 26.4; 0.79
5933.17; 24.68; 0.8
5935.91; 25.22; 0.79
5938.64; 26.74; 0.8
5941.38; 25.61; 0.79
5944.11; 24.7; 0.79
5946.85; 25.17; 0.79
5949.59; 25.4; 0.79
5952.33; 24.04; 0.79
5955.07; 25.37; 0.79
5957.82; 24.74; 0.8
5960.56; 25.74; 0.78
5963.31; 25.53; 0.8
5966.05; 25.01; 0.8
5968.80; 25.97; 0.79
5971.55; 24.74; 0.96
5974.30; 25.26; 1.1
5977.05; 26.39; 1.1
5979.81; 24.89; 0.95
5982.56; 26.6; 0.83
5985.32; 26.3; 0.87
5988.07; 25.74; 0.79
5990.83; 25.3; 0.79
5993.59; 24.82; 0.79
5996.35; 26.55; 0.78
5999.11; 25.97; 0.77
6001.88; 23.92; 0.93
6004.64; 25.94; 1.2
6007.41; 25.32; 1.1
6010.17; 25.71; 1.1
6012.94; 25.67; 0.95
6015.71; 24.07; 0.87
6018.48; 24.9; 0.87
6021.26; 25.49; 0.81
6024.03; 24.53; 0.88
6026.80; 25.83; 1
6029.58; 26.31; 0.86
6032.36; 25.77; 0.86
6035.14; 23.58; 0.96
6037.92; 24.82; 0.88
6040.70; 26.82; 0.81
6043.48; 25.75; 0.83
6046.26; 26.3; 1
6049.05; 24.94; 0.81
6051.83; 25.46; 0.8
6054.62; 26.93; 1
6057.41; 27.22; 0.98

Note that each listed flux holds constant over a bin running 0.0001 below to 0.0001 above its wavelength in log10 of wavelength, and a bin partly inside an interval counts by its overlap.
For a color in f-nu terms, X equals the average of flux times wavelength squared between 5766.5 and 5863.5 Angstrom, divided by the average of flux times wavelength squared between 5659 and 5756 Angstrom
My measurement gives 1.06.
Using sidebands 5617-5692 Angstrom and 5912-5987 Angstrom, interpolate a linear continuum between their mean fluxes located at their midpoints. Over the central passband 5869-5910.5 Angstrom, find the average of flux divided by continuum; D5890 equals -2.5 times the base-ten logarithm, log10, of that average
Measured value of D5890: 0.08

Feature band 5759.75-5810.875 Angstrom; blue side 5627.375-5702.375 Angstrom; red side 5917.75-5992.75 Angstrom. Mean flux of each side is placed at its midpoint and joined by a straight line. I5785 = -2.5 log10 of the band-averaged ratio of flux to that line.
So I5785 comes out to -0.03 mag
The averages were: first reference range 24.4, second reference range 25.3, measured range 25.5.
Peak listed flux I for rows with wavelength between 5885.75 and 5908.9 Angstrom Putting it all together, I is 24.52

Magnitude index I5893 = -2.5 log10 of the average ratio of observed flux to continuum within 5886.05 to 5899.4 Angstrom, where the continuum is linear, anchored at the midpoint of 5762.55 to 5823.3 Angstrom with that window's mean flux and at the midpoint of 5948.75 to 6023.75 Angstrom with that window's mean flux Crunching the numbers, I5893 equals 0.25 mag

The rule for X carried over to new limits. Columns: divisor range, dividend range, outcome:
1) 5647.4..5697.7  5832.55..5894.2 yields 1.11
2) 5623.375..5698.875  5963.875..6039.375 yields 1.17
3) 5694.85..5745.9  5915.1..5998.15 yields 1.06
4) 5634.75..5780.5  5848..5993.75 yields 1.05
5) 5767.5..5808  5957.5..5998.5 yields 1.07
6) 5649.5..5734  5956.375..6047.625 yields 1.14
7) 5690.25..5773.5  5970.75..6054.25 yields 1.09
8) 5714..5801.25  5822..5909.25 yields 0.99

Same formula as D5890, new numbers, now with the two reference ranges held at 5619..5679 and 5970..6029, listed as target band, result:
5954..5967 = 0.001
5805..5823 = -0.060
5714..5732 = -0.073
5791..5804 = -0.047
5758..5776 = -0.038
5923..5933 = 0.010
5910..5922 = 0.036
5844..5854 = -0.059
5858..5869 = -0.050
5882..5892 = 0.143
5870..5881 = -0.033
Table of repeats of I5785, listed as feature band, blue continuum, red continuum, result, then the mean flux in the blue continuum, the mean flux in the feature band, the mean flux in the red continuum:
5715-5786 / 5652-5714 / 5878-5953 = -0.08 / 24.3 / 26.2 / 23.9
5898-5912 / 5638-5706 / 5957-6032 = 0.08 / 24.4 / 23.4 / 25.5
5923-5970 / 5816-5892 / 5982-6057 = 0.02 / 25.7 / 25.2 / 25.5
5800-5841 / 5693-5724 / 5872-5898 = -0.12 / 25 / 26.5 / 22.9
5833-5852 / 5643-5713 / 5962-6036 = -0.07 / 24.3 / 26.5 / 25.4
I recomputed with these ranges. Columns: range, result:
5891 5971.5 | 26.74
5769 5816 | 27.81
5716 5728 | 27.05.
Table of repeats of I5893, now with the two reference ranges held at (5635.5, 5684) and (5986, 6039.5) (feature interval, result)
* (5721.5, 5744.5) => -0.10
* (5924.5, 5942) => -0.01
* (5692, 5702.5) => 0.01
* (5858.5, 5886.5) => -0.03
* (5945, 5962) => 0.00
